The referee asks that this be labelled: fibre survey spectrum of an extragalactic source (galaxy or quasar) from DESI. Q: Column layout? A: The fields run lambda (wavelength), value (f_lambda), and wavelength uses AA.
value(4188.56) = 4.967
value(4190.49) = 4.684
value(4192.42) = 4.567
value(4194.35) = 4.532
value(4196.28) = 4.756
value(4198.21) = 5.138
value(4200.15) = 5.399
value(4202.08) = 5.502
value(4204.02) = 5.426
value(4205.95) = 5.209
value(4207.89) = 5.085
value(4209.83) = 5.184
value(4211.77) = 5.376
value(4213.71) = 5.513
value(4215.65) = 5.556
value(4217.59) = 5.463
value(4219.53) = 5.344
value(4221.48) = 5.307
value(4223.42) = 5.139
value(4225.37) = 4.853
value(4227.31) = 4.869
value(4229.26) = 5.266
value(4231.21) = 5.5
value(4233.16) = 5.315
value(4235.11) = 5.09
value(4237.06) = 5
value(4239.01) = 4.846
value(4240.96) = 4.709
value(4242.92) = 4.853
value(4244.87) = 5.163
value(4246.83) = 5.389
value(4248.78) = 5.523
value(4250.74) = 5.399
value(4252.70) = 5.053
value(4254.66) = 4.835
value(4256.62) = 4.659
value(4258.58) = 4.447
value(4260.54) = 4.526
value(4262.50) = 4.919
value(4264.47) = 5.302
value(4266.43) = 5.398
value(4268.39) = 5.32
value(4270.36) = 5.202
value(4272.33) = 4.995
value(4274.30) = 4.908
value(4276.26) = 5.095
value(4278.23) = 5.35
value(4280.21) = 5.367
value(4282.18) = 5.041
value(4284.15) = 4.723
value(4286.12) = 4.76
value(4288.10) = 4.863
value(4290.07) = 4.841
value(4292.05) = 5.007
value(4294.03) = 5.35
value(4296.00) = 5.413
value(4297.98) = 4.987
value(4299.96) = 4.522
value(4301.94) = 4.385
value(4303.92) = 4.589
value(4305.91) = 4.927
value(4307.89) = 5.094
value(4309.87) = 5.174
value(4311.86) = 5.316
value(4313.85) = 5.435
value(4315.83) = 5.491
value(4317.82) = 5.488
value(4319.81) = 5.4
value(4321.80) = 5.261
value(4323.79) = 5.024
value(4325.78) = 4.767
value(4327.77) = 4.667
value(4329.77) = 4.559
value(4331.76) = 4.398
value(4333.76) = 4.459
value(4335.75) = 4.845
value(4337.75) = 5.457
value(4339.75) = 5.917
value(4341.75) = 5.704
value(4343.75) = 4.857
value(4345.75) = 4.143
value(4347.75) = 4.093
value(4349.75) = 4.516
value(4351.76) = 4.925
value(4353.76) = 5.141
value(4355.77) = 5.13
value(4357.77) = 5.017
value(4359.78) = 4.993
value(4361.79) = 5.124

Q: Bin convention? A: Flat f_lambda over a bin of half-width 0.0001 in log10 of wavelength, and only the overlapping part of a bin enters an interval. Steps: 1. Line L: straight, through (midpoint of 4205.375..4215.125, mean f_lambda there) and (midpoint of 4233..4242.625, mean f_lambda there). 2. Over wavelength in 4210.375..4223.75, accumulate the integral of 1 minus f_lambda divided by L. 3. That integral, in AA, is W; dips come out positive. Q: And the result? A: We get -0.5 AA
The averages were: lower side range 5.29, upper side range 4.95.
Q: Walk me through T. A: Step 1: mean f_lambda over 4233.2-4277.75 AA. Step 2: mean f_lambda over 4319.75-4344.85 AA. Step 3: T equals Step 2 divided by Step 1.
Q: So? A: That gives 0.99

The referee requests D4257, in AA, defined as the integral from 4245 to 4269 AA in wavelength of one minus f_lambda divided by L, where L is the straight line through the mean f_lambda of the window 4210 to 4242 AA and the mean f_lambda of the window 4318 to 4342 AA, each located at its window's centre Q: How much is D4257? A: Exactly 0.4 AA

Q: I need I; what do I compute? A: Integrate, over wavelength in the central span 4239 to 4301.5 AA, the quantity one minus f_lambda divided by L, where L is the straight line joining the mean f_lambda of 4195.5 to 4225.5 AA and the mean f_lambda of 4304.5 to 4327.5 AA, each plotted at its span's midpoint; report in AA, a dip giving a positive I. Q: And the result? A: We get 2.5 AA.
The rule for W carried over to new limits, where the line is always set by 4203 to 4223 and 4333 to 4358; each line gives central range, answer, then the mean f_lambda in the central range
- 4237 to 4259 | 0.98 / 5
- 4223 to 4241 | 0.71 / 5.07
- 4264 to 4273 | -0.13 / 5.25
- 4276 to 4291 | 0.37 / 5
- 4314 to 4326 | -0.63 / 5.29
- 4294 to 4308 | 0.58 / 4.87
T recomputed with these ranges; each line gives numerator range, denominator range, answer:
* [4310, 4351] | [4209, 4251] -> 0.96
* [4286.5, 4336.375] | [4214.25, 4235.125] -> 0.94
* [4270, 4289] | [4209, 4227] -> 0.95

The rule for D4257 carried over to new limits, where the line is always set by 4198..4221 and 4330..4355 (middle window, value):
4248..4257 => 0.1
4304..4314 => -0.3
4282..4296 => 0.3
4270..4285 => 0.1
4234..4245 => 0.7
